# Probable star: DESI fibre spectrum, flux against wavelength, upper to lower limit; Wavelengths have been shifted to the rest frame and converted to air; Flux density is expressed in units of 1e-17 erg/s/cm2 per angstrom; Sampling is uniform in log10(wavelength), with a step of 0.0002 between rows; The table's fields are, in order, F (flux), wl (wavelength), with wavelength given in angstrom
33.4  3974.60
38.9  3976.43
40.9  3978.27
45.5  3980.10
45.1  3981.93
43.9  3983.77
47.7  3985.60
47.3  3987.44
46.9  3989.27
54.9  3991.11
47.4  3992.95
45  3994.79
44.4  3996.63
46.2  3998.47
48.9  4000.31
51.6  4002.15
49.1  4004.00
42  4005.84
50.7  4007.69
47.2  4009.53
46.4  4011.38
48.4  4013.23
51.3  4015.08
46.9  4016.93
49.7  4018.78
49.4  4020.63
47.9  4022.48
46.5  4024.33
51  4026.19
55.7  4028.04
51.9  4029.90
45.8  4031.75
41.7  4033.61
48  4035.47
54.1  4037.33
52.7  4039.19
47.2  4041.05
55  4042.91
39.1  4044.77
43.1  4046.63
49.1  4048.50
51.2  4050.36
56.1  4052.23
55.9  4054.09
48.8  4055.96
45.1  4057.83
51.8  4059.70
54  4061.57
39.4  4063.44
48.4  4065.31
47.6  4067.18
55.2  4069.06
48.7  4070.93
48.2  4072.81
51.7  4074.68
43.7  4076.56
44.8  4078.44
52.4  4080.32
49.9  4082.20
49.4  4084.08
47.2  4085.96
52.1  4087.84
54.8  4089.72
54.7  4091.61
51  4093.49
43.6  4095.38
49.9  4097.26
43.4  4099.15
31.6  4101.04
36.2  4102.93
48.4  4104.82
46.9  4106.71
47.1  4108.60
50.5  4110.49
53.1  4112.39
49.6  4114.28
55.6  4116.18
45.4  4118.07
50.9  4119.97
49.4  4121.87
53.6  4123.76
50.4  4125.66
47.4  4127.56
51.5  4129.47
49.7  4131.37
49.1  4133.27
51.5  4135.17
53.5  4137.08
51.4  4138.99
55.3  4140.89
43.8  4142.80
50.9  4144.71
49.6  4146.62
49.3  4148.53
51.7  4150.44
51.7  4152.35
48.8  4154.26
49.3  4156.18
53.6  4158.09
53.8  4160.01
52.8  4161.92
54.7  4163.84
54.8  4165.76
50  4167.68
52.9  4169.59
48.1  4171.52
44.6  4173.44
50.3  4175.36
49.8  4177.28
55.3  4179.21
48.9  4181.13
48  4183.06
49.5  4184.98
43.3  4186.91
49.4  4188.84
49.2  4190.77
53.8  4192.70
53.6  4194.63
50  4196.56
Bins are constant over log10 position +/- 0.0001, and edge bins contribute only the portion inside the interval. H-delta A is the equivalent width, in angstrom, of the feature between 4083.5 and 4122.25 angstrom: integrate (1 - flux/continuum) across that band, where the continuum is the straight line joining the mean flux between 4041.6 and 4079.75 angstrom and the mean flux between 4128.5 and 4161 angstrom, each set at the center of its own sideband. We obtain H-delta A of 1.4 angstrom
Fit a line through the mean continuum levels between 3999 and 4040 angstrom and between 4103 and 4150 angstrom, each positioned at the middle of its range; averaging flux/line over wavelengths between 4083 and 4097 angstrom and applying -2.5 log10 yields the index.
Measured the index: -0.02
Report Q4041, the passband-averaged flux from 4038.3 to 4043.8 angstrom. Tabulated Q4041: 51.6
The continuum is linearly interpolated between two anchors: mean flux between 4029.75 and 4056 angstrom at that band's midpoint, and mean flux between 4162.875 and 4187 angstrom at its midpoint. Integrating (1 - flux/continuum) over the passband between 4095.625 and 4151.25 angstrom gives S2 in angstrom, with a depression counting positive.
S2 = 1.2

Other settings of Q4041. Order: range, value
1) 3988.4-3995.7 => 48.5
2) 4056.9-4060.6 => 48.4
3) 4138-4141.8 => 53.4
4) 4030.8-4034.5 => 43.9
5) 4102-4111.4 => 45.8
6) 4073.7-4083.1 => 48.5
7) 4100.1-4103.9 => 34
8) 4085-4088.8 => 49.8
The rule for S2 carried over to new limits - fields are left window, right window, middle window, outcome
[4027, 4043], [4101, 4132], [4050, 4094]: -0.6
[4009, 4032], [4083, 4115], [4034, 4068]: -0.4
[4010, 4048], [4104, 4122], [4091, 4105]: 1.4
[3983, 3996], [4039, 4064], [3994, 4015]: 0.2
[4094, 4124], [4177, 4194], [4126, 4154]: -1.3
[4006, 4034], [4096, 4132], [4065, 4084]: -0.4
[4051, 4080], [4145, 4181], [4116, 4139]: 0.0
